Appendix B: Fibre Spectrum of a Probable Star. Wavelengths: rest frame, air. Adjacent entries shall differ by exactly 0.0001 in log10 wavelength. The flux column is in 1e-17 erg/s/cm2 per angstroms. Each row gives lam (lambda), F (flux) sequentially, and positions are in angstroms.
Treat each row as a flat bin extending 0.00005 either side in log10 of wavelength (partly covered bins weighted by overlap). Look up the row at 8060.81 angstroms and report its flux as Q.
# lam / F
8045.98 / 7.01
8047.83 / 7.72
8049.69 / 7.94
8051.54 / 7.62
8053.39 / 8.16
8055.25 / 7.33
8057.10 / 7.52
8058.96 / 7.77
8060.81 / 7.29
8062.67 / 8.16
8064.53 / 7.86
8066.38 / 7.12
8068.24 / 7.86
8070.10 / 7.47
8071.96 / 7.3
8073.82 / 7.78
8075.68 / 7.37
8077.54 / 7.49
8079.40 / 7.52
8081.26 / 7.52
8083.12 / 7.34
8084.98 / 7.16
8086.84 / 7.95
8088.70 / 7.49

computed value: 7.29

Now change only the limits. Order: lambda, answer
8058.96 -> 7.77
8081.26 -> 7.52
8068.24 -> 7.86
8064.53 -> 7.86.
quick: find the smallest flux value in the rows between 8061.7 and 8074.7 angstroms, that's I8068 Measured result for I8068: 7.12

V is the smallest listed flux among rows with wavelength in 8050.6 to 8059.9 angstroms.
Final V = 7.33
